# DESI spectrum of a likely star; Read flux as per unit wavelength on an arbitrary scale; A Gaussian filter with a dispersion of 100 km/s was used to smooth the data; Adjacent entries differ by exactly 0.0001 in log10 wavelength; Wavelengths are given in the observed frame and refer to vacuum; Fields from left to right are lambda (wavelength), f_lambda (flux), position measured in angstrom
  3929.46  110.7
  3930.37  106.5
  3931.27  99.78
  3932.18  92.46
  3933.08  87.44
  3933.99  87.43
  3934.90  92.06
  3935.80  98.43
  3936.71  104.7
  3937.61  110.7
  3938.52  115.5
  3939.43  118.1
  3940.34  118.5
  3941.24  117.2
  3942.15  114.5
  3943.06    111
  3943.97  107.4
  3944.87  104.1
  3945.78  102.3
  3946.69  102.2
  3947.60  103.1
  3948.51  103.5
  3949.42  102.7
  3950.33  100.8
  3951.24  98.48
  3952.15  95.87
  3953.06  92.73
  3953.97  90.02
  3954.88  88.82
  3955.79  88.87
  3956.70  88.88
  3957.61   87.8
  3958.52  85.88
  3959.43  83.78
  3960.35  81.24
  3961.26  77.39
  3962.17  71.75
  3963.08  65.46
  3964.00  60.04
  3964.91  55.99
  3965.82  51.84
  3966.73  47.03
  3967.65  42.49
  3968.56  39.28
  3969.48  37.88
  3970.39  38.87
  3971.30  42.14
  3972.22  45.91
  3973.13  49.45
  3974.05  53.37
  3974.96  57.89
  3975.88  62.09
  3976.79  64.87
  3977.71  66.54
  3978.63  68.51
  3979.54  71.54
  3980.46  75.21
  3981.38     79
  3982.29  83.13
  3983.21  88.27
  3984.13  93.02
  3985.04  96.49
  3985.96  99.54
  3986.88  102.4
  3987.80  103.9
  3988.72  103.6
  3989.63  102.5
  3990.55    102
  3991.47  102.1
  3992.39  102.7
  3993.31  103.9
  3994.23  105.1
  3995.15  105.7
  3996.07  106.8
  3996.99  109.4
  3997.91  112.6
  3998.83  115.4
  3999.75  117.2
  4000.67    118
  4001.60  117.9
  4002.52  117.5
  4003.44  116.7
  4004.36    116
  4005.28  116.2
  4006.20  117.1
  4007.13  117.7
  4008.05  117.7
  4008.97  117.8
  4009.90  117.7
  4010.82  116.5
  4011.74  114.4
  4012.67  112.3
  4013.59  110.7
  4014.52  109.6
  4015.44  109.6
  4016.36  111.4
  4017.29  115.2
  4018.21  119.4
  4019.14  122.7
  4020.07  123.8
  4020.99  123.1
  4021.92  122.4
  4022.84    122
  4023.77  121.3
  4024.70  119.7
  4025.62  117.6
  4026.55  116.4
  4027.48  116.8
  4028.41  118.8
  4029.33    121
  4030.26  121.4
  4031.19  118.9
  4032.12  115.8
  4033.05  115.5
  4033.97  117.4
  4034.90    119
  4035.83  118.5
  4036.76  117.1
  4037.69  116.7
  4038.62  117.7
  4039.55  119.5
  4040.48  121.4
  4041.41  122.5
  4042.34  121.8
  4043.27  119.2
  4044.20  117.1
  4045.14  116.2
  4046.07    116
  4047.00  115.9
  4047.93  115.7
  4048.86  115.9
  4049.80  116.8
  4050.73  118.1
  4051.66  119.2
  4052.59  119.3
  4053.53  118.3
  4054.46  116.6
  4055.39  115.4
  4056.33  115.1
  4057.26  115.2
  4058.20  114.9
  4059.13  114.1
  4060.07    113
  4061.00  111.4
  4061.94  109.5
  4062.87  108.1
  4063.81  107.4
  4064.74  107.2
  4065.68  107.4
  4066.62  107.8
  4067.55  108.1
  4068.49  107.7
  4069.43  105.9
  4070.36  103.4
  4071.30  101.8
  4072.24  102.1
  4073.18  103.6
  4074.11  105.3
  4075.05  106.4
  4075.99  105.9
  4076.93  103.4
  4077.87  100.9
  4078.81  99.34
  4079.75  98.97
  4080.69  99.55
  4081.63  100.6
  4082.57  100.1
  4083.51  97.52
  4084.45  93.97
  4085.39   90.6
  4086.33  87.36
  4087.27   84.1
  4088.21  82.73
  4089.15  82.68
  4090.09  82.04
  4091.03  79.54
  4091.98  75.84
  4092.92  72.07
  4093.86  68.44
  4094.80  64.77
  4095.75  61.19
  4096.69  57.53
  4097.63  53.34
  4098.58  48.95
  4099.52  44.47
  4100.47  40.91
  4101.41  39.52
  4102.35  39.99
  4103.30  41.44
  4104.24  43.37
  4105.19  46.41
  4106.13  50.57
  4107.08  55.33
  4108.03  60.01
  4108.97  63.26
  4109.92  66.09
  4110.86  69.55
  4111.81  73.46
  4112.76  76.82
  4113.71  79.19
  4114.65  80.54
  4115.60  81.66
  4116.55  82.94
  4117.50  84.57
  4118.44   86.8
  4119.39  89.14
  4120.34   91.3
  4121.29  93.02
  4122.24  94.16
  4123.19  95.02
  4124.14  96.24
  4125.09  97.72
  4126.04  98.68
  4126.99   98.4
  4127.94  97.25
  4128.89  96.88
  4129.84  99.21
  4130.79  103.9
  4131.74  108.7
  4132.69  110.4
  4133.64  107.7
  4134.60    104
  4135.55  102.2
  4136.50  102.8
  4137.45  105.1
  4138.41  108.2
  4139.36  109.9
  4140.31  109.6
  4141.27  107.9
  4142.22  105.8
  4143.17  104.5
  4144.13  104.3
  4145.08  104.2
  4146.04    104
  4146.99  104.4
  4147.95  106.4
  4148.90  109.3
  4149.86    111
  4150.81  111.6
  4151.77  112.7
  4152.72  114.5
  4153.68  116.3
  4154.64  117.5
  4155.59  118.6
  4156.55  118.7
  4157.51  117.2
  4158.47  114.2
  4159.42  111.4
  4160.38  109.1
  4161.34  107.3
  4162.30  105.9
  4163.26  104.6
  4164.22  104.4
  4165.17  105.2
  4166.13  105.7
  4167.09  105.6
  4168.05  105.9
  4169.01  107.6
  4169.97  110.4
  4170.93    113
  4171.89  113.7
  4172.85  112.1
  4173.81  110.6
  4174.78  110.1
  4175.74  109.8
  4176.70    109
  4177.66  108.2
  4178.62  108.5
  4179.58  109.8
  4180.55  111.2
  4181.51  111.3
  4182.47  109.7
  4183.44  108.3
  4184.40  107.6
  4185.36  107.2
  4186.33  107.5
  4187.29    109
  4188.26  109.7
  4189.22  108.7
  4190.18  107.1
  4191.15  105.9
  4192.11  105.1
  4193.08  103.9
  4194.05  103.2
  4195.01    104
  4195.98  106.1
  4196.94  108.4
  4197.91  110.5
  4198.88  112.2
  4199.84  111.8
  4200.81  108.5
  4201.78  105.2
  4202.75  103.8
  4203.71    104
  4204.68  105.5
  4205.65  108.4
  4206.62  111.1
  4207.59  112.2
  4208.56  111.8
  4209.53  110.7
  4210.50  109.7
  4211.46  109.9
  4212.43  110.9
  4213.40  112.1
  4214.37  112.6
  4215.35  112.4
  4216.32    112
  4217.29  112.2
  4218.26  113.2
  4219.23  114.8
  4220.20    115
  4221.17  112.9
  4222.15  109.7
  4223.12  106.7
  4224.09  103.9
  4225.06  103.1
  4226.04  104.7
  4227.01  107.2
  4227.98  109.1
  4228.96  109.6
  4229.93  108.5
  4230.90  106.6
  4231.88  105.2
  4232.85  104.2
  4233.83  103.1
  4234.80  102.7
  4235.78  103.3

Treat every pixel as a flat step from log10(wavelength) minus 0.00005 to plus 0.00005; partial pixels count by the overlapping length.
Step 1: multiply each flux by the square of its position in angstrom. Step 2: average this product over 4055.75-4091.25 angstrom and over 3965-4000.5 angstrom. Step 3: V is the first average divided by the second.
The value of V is 1.3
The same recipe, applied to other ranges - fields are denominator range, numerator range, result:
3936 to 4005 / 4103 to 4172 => 1.18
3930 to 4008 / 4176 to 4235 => 1.34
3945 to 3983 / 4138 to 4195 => 1.64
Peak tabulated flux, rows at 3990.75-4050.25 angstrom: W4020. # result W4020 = 123.8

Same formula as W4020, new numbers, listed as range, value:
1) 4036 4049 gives 122.5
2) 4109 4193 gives 118.7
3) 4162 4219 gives 113.7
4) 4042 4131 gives 121.8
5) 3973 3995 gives 105.1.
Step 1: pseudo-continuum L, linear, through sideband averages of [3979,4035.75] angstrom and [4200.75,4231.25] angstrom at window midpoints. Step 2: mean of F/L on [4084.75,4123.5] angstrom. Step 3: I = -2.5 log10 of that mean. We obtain 0.49 mag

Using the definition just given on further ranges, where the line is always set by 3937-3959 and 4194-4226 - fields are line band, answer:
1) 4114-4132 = 0.15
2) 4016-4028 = -0.15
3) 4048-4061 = -0.11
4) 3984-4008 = -0.06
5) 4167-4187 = -0.01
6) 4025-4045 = -0.14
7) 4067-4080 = 0.02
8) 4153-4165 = -0.04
